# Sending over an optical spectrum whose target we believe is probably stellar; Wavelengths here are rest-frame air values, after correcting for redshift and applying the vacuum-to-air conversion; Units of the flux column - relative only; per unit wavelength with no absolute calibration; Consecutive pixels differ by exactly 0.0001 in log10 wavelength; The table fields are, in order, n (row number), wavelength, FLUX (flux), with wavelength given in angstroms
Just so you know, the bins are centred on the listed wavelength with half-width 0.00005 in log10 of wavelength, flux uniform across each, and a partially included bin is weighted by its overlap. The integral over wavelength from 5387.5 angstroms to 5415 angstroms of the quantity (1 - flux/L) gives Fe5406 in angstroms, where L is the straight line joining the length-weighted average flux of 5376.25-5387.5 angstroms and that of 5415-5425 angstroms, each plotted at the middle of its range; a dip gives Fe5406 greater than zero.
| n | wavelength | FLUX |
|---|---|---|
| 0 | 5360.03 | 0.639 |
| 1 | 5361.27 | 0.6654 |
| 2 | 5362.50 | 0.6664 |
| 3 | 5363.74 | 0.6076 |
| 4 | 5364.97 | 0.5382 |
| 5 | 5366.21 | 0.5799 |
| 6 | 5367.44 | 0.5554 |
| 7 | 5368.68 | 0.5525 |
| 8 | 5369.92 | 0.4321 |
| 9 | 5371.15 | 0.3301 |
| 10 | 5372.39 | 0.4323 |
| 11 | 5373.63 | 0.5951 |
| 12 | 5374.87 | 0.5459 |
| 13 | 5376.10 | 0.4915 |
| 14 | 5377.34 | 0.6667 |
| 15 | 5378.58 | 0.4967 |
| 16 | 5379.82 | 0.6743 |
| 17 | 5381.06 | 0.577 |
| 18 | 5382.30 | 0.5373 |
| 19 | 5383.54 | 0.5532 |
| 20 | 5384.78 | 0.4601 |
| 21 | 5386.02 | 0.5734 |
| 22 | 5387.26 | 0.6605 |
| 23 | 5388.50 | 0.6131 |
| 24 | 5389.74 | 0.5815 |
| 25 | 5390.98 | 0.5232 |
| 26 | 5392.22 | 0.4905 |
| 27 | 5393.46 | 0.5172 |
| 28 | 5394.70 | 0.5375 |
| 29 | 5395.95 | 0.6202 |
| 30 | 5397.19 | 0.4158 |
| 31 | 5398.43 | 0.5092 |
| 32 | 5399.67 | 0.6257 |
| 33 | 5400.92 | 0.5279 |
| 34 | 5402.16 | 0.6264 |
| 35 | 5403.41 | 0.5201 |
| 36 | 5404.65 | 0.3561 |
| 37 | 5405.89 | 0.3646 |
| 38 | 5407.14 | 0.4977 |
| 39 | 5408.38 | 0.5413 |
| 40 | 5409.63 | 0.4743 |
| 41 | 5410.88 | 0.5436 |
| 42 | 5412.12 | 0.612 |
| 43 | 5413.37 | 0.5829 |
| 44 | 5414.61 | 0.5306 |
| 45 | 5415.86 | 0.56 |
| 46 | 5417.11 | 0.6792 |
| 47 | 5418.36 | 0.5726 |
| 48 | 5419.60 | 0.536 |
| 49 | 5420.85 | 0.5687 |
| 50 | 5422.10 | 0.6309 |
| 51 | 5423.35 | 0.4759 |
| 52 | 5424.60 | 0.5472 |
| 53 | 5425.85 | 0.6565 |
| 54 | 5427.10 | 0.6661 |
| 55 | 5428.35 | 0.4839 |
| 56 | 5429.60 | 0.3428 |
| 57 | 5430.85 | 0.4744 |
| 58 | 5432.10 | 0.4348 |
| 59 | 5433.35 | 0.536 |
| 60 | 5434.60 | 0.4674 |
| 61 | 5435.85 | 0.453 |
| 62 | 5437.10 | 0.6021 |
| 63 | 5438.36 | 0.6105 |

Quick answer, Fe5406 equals 2.0 angstroms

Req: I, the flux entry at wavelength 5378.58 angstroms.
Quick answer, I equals 0.4967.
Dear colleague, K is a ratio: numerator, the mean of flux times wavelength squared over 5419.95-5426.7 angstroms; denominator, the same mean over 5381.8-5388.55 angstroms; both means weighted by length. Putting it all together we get 1.0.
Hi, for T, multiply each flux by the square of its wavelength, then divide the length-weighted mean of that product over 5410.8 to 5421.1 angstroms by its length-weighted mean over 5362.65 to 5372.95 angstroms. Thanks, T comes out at 1.15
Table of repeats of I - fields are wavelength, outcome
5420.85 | 0.5687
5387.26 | 0.6605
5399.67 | 0.6257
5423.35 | 0.4759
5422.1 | 0.6309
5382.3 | 0.5373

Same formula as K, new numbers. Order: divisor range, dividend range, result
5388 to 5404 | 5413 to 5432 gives 1.02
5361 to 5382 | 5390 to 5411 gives 0.94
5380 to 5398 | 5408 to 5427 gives 1.05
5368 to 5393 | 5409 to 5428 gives 1.08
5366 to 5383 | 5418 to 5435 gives 1.01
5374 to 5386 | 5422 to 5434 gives 0.95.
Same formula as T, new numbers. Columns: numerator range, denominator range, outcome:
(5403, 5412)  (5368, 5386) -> 0.92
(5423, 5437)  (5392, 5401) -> 0.97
